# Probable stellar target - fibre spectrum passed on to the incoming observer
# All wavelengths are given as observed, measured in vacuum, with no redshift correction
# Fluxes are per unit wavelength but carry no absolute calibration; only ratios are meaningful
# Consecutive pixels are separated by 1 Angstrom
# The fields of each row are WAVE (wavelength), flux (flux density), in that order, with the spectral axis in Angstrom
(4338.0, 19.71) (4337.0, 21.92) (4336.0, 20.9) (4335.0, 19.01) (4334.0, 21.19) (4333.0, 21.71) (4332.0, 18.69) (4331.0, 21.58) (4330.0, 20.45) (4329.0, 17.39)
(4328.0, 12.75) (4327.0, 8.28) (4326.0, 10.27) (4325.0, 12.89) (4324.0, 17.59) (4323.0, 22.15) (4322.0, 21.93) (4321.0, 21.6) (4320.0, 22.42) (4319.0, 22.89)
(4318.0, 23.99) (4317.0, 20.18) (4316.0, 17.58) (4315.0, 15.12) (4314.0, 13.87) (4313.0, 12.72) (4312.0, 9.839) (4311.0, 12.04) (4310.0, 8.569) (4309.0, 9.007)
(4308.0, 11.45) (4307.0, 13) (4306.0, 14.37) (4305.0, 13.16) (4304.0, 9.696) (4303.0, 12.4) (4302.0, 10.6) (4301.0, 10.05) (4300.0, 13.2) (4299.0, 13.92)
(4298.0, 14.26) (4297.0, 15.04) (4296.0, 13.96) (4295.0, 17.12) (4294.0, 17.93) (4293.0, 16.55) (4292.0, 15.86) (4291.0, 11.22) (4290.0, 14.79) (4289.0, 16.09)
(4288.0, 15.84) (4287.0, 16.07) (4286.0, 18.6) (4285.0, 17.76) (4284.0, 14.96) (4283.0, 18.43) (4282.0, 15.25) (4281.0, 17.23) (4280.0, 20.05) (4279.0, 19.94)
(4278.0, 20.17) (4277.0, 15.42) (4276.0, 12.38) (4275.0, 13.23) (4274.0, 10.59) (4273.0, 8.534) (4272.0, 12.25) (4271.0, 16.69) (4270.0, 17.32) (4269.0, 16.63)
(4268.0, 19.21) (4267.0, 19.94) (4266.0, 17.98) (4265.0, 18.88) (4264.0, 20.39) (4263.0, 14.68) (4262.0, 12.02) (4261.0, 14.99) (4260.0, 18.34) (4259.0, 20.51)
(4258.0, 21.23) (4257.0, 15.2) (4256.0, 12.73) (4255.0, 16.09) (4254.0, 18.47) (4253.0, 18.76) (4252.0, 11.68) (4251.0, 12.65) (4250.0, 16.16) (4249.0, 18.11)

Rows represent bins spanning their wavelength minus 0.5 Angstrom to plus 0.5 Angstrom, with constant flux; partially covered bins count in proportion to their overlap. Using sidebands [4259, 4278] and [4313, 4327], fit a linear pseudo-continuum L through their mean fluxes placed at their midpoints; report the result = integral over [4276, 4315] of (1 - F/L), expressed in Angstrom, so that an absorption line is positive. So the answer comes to 5.59 Angstrom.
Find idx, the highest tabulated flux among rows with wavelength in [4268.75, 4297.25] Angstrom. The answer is 20.17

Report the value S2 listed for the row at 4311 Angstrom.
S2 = 12.04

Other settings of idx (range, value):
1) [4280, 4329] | 23.99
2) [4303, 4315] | 15.12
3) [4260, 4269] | 20.39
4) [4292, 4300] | 17.93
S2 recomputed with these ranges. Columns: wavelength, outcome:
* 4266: 17.98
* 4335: 19.01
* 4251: 12.65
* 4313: 12.72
